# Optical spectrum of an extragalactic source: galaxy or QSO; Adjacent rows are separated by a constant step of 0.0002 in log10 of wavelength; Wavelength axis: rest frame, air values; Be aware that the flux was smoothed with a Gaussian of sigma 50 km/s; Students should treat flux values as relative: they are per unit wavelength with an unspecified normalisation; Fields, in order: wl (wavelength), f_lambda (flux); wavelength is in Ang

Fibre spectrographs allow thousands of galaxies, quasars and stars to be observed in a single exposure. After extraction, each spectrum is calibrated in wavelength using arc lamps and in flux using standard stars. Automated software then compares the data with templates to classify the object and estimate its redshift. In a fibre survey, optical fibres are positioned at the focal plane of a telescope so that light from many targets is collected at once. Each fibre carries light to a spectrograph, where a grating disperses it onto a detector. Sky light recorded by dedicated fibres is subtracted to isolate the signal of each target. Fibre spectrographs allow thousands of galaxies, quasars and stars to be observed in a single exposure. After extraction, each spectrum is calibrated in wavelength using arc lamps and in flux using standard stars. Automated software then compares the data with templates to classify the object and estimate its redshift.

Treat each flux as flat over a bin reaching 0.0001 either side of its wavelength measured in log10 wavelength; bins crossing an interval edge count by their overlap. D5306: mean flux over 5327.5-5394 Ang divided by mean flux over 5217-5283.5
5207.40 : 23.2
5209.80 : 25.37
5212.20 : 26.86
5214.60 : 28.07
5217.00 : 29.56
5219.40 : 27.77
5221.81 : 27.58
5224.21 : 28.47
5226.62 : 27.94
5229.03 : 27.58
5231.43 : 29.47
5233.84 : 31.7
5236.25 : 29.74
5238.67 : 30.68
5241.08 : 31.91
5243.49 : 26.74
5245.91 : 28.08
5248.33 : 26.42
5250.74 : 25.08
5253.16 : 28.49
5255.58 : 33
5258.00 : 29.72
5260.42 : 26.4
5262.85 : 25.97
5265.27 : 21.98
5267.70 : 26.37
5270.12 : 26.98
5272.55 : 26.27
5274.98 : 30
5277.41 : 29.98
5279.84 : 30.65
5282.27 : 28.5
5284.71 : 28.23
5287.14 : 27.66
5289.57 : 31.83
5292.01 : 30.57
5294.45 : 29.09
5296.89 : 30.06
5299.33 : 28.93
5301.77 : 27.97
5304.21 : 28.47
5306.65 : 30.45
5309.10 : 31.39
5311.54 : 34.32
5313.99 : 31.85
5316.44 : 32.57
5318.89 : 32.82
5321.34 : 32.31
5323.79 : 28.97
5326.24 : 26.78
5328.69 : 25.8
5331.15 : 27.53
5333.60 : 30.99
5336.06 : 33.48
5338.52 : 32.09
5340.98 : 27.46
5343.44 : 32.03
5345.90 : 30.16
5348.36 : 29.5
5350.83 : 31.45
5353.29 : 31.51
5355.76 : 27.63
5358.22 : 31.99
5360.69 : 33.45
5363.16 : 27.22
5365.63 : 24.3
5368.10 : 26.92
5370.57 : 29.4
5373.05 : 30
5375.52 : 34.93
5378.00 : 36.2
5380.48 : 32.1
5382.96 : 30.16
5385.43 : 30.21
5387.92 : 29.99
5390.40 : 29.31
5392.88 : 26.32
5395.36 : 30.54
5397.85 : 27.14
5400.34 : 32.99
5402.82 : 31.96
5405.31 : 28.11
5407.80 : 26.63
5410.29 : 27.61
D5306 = 1.1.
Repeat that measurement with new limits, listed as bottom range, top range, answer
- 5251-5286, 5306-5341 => 1.10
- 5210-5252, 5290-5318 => 1.08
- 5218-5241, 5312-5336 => 1.04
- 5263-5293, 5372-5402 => 1.10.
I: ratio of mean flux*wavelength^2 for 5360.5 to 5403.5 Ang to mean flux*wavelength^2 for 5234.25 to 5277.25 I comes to 1.13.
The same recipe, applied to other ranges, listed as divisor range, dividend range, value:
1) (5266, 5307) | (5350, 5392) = 1.09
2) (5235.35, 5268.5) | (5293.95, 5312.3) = 1.10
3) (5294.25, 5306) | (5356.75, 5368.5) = 1.02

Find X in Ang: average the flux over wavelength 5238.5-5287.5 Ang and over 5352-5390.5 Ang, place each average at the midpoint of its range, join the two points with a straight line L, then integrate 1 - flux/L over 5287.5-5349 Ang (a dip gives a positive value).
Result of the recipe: -2.24 Ang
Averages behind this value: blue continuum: 28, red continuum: 30.4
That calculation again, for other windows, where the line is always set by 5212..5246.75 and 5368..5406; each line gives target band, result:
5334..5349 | -0.40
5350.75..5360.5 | -0.21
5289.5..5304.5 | 0.07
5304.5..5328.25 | -0.95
